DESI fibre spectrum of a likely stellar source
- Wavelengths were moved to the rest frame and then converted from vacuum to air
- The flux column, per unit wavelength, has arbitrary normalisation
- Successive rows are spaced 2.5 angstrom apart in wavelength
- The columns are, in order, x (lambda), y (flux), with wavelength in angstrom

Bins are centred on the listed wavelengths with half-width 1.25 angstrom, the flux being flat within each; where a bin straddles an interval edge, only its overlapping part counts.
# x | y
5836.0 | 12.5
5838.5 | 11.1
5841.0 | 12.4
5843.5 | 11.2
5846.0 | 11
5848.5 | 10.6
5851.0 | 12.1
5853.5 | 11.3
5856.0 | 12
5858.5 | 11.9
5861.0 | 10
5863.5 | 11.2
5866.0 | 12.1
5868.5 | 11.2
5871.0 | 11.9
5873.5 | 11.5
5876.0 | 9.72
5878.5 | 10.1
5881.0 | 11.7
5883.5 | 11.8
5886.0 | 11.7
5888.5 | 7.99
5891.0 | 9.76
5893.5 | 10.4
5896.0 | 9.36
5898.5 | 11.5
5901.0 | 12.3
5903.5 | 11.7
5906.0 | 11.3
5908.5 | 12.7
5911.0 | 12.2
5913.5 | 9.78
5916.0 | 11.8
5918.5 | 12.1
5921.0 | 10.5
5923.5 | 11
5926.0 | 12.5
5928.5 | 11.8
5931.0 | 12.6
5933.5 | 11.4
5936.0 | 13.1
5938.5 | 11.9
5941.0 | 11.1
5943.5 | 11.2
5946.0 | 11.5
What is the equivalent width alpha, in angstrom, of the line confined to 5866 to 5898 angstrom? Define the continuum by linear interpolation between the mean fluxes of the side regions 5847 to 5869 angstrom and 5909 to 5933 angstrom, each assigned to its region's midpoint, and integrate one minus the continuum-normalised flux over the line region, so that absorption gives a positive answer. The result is 2.21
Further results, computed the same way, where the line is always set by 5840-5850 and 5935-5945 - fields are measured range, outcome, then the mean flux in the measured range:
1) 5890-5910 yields 0.7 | 11.2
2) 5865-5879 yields 0.4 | 11.1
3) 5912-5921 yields 0.4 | 11.2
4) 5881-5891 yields 0.8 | 10.6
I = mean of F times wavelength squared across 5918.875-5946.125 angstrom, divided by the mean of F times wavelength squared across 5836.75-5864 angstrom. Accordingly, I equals 1.06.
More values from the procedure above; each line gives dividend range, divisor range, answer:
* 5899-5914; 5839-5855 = 1.05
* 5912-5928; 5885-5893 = 1.17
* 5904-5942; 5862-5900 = 1.10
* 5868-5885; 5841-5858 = 0.98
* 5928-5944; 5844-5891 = 1.10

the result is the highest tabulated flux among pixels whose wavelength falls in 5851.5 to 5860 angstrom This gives 12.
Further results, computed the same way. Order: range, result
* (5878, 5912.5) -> 12.7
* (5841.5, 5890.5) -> 12.1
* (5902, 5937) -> 13.1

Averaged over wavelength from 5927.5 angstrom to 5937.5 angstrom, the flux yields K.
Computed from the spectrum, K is 12.2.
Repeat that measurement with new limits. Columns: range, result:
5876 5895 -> 10.4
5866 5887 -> 11.2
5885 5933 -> 11.2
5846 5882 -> 11.2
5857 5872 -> 11.4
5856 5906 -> 11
